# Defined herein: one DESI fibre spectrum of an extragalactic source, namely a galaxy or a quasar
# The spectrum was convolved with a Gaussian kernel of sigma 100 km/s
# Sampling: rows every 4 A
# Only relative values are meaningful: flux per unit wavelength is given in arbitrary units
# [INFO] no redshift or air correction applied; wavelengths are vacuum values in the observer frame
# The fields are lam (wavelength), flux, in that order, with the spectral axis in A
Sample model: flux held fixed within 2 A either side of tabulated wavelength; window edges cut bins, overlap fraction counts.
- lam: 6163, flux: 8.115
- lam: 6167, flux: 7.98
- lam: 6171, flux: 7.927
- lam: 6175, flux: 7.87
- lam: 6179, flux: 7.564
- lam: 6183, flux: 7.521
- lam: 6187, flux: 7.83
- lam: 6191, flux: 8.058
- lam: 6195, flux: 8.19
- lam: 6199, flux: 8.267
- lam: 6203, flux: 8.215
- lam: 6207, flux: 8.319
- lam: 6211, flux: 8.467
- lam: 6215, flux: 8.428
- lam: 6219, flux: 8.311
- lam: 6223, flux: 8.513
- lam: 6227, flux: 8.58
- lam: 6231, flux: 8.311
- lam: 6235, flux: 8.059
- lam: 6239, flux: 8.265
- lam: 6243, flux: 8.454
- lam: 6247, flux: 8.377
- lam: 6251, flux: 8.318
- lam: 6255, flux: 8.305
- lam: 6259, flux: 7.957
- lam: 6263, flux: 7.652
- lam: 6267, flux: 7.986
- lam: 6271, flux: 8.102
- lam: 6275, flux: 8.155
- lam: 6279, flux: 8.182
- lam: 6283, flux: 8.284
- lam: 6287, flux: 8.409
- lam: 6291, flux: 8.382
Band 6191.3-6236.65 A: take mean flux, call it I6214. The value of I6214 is 8.32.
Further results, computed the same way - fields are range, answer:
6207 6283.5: 8.25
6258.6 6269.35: 7.86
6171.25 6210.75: 8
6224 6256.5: 8.34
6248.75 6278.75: 8.08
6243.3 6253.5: 8.36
